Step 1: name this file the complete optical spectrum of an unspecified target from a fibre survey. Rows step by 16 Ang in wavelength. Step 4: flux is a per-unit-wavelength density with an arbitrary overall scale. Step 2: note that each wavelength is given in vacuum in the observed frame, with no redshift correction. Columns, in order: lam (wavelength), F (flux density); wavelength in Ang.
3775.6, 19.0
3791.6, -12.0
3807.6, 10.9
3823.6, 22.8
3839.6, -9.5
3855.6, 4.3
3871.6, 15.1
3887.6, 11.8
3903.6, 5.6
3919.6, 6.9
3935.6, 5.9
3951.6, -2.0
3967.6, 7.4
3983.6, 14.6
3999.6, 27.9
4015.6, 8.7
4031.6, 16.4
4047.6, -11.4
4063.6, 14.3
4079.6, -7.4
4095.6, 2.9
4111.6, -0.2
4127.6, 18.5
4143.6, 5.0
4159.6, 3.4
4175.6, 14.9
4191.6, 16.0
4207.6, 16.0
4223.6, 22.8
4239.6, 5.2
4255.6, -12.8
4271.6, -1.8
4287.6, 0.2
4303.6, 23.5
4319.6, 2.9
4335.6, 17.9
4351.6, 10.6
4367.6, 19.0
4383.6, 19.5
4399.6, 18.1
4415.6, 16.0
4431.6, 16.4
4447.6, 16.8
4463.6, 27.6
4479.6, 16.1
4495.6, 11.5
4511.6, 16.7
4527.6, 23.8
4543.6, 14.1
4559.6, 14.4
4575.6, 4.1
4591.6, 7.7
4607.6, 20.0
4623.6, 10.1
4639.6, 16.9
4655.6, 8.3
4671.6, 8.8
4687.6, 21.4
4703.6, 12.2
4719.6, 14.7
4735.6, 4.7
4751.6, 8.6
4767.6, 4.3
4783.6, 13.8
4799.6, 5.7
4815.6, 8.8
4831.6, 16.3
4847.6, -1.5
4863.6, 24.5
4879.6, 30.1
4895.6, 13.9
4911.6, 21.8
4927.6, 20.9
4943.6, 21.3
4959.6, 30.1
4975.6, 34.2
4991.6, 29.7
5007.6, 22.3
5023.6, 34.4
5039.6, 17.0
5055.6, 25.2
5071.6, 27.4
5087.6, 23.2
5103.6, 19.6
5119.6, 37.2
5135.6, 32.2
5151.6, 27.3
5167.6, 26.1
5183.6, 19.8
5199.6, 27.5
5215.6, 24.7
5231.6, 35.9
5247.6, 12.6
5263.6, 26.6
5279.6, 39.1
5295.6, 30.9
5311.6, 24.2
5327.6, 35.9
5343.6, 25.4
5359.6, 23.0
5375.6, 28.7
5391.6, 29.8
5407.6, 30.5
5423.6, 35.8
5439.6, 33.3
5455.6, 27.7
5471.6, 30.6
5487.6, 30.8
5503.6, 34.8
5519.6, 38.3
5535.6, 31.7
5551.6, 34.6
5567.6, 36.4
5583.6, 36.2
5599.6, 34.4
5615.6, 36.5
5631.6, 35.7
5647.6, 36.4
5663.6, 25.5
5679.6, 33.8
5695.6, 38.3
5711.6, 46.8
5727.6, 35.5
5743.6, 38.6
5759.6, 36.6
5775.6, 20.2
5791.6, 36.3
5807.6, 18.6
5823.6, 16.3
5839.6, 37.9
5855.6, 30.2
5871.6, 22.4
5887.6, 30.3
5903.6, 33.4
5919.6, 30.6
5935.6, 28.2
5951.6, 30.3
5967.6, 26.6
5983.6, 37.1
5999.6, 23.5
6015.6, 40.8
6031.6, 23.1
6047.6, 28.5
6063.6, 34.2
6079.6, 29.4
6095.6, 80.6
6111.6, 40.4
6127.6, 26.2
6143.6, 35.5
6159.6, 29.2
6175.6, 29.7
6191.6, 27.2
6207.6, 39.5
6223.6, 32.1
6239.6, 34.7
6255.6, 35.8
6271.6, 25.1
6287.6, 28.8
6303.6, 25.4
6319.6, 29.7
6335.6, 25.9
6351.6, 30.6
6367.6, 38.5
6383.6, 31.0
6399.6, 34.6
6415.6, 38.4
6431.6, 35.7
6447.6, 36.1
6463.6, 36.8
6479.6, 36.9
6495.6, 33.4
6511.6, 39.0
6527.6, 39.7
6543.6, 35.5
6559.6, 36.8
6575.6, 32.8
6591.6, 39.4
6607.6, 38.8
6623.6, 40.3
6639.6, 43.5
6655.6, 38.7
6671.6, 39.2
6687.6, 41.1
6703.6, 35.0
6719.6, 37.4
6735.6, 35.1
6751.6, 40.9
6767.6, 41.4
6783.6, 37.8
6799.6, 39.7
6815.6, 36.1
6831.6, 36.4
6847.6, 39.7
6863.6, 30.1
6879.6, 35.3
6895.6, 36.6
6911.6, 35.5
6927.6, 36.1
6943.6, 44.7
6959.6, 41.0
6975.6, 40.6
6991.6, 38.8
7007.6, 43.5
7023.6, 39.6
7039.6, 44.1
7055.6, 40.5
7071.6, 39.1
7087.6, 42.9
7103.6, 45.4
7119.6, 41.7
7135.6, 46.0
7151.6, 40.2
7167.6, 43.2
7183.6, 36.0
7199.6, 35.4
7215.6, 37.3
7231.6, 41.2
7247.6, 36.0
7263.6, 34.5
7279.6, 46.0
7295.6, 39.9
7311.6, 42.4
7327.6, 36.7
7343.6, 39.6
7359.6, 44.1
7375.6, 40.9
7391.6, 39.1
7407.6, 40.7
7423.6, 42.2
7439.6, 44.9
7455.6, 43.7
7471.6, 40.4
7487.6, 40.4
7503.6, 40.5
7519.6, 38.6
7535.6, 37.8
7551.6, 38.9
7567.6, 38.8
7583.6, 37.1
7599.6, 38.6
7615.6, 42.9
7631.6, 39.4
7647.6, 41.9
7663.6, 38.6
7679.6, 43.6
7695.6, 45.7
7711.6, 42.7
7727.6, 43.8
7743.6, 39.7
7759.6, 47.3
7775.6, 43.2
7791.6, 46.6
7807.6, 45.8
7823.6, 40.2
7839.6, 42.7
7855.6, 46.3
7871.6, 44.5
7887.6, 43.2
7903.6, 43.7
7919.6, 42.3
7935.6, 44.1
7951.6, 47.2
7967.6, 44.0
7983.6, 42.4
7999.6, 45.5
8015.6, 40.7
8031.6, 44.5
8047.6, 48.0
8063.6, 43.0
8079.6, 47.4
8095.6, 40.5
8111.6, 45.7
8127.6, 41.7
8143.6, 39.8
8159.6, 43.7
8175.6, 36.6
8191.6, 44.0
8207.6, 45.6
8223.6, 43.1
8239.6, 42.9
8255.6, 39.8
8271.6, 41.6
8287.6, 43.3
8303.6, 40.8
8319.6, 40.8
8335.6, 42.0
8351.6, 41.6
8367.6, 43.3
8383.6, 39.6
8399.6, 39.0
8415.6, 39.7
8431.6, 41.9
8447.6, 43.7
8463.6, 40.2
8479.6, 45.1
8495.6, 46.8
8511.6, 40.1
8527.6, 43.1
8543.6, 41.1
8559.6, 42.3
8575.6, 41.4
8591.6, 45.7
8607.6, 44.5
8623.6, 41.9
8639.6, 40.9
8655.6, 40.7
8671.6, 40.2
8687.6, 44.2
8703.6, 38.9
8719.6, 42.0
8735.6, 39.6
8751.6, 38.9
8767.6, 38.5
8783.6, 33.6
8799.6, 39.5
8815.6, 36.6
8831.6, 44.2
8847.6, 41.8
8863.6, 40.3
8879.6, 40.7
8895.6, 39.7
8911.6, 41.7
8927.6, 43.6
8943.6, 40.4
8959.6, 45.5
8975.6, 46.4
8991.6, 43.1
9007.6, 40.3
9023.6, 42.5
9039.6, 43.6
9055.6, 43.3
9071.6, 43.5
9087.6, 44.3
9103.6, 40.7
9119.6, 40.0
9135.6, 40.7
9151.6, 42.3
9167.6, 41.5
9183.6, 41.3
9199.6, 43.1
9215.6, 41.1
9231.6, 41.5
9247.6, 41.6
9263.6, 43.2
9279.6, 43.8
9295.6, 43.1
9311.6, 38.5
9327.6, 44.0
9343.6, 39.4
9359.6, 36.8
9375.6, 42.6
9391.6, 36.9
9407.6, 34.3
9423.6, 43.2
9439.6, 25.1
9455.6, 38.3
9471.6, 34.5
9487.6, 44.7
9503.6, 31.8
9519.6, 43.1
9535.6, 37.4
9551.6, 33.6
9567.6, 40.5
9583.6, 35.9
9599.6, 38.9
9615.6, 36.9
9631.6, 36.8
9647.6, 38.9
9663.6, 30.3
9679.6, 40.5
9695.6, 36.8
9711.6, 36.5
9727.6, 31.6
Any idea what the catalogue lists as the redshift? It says 0.22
